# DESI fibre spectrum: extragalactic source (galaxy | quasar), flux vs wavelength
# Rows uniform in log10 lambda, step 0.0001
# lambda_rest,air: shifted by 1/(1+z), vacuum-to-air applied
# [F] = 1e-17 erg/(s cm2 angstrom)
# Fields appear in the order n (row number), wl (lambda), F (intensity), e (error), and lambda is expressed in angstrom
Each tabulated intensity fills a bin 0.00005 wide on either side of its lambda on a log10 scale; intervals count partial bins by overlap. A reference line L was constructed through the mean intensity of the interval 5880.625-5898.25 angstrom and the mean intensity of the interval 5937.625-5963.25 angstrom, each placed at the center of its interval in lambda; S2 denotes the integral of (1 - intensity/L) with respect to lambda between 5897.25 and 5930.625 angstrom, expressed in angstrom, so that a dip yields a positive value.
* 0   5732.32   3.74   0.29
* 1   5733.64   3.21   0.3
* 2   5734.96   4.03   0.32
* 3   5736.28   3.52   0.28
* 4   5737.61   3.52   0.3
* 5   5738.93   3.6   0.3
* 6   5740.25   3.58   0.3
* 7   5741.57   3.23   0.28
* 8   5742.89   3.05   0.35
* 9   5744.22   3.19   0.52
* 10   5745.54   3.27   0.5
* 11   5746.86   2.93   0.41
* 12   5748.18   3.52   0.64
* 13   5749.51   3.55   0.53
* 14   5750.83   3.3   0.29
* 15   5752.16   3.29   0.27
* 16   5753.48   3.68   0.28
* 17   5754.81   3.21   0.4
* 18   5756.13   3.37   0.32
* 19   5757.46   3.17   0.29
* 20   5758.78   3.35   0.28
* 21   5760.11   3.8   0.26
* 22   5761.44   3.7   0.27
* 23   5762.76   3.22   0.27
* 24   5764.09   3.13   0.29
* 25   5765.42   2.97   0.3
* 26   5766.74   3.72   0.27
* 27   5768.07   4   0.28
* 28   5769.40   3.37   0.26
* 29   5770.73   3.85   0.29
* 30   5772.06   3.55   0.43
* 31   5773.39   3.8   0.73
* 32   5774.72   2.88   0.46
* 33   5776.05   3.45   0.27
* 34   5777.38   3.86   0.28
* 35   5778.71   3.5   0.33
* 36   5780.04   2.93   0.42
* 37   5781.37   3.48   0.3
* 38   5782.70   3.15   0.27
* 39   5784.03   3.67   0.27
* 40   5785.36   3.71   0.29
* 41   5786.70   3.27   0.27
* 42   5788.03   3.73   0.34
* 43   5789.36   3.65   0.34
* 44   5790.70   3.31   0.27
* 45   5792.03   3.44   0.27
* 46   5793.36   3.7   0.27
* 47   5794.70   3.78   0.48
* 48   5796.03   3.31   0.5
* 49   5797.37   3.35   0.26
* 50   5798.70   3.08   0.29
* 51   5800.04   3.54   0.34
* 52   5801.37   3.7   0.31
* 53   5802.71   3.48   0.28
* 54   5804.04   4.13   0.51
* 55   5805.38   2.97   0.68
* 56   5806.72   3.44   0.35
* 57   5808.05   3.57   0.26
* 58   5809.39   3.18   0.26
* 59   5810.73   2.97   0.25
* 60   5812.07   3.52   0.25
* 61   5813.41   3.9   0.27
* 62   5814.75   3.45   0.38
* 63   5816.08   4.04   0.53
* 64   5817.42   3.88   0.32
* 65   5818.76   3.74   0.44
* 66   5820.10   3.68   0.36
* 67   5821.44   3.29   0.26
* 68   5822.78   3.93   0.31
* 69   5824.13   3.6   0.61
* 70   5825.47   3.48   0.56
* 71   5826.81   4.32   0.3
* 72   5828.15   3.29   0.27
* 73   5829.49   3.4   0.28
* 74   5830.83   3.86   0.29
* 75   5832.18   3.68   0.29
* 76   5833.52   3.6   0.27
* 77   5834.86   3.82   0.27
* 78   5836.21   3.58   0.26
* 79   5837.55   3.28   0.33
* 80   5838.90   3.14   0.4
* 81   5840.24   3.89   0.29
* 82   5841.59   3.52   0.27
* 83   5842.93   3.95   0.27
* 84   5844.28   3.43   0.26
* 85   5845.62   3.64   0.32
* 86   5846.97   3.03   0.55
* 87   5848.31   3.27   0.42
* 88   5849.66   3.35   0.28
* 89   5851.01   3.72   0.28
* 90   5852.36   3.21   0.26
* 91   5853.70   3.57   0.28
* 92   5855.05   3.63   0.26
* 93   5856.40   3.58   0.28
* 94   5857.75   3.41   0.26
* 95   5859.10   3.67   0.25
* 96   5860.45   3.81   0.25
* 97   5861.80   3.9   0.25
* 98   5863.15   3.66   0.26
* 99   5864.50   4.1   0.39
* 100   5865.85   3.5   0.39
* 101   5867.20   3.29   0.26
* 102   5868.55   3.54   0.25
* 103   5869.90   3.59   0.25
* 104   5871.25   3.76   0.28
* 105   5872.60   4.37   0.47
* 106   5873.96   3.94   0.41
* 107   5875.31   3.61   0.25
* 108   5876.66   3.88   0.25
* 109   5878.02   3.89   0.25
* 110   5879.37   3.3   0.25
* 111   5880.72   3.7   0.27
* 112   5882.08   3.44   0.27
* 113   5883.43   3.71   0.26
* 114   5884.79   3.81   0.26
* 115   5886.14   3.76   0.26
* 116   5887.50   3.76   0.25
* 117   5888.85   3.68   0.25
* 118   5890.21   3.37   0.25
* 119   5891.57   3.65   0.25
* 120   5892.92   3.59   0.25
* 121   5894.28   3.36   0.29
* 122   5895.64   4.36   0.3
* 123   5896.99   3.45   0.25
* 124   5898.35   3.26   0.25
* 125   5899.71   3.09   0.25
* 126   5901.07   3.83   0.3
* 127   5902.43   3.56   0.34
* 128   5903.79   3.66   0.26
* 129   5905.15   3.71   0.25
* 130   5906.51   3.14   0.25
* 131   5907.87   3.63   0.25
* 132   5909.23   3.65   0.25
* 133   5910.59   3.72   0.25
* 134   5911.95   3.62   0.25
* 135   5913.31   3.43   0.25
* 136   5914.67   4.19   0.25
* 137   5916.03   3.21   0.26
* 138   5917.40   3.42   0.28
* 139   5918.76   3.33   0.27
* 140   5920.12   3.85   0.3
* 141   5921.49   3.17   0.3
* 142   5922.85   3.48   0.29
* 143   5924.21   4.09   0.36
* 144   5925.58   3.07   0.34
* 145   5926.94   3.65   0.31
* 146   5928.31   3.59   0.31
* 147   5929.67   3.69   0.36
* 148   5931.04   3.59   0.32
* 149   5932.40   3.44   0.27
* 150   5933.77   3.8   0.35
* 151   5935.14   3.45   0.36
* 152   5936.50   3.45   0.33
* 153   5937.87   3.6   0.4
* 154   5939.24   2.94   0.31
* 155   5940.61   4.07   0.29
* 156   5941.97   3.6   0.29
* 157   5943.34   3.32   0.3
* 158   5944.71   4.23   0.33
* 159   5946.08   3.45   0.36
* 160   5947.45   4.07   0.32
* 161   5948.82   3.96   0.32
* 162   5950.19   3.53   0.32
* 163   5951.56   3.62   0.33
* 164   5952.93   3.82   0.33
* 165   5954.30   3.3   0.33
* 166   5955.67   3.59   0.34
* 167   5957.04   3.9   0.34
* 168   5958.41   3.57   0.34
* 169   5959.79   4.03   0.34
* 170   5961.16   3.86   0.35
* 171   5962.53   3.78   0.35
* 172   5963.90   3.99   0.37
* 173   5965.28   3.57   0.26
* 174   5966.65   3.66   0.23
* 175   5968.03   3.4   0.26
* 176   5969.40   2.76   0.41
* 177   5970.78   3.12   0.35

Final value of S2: 1.2 angstrom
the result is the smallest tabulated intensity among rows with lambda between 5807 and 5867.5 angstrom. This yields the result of 2.97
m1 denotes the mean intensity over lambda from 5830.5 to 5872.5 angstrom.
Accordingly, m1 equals 3.59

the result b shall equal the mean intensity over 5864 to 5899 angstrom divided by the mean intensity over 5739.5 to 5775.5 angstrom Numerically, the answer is 1.1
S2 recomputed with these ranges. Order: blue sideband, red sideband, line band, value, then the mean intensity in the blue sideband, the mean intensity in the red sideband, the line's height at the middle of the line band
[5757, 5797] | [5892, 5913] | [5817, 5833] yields -0.7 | 3.48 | 3.57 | 3.52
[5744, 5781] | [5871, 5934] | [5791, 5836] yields -1.1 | 3.42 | 3.62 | 3.49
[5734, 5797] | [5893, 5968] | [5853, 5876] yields -1.0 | 3.45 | 3.62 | 3.55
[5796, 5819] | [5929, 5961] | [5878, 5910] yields 0.1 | 3.52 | 3.66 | 3.6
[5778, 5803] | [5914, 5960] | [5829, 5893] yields -1.6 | 3.46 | 3.62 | 3.54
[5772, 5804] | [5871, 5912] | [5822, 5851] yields -0.1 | 3.48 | 3.65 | 3.56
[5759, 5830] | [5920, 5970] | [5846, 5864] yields 0.2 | 3.52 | 3.62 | 3.56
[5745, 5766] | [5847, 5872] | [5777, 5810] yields -0.4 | 3.34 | 3.58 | 3.43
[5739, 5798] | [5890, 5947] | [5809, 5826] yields -0.6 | 3.43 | 3.57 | 3.48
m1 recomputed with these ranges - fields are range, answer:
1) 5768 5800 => 3.48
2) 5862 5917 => 3.65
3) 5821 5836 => 3.66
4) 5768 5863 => 3.54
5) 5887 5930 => 3.57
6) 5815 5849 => 3.61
